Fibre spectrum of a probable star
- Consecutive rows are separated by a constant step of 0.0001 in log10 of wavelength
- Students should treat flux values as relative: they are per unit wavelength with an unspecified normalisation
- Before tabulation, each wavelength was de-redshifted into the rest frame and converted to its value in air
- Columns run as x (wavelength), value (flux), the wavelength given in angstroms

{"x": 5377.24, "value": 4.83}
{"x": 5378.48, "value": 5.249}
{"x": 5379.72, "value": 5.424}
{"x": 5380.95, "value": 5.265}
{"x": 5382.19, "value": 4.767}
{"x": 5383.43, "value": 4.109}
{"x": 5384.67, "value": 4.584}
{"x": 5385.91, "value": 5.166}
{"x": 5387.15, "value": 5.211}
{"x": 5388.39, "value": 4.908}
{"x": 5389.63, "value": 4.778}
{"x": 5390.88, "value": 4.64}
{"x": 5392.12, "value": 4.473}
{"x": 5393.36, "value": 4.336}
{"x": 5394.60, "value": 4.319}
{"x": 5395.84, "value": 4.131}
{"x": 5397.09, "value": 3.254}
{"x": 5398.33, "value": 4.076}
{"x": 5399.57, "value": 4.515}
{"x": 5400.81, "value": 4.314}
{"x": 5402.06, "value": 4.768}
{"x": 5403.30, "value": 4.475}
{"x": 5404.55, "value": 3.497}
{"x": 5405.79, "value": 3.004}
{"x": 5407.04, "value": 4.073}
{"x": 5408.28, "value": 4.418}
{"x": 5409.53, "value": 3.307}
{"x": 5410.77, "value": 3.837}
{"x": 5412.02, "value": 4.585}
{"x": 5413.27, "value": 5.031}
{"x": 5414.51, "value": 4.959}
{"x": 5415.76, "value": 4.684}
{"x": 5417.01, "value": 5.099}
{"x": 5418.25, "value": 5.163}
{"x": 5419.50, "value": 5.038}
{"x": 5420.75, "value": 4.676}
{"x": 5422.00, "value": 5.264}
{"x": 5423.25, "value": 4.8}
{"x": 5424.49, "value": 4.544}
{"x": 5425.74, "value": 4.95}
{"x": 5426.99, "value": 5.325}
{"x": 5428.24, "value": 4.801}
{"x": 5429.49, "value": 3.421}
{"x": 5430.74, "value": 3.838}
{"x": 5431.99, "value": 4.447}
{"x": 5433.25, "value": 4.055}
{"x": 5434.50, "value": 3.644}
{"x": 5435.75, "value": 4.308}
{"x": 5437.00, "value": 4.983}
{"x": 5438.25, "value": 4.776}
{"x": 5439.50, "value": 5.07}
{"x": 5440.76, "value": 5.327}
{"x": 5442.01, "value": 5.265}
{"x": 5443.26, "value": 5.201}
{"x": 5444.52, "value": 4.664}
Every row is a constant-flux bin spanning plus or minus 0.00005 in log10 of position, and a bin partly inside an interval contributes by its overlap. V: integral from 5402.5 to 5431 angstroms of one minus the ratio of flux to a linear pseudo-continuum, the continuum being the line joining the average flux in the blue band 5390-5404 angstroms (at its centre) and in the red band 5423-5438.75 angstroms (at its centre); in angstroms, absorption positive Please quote -0.60 angstroms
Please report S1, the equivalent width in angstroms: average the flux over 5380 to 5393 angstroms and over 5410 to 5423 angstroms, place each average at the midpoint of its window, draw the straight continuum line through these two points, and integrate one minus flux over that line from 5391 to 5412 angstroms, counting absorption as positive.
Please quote 3.18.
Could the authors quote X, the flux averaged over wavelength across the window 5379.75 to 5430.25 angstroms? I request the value 4.52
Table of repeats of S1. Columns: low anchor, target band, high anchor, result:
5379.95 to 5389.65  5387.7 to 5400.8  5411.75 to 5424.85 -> 1.46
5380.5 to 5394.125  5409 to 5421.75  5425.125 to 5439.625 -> -0.31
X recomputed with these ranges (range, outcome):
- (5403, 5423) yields 4.45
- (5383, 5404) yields 4.47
